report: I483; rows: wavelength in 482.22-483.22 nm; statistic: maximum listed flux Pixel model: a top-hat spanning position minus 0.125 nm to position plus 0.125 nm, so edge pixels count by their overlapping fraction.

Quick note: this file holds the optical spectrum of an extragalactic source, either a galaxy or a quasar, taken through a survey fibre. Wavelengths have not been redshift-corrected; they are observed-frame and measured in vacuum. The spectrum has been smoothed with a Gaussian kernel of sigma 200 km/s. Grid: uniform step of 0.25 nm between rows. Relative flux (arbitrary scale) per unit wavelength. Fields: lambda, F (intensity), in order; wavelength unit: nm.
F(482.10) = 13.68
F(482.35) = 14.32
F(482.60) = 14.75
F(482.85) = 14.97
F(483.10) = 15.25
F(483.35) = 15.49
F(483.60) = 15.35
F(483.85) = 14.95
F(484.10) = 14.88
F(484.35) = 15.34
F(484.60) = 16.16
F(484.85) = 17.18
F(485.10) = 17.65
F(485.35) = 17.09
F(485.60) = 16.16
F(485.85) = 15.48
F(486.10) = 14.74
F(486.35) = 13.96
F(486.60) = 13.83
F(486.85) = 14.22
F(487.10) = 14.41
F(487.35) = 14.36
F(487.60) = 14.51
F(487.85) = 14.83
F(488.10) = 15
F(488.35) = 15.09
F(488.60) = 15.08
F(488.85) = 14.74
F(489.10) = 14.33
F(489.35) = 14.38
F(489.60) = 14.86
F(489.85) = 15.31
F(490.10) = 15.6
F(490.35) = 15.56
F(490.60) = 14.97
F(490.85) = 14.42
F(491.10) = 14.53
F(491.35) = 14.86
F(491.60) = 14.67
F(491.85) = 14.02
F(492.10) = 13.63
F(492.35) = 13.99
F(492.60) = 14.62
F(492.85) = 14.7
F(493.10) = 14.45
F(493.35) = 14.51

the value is 15.25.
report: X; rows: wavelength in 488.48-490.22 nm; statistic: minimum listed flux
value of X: 14.33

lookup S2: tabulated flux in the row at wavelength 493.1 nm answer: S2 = 14.45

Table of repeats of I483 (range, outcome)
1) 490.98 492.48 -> 14.86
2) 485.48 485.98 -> 16.16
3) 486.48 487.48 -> 14.41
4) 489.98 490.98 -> 15.6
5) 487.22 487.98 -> 14.83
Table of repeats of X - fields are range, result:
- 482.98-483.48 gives 15.25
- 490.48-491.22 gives 14.42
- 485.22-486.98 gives 13.83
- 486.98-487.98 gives 14.36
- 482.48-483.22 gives 14.75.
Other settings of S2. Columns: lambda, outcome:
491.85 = 14.02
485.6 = 16.16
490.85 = 14.42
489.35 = 14.38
